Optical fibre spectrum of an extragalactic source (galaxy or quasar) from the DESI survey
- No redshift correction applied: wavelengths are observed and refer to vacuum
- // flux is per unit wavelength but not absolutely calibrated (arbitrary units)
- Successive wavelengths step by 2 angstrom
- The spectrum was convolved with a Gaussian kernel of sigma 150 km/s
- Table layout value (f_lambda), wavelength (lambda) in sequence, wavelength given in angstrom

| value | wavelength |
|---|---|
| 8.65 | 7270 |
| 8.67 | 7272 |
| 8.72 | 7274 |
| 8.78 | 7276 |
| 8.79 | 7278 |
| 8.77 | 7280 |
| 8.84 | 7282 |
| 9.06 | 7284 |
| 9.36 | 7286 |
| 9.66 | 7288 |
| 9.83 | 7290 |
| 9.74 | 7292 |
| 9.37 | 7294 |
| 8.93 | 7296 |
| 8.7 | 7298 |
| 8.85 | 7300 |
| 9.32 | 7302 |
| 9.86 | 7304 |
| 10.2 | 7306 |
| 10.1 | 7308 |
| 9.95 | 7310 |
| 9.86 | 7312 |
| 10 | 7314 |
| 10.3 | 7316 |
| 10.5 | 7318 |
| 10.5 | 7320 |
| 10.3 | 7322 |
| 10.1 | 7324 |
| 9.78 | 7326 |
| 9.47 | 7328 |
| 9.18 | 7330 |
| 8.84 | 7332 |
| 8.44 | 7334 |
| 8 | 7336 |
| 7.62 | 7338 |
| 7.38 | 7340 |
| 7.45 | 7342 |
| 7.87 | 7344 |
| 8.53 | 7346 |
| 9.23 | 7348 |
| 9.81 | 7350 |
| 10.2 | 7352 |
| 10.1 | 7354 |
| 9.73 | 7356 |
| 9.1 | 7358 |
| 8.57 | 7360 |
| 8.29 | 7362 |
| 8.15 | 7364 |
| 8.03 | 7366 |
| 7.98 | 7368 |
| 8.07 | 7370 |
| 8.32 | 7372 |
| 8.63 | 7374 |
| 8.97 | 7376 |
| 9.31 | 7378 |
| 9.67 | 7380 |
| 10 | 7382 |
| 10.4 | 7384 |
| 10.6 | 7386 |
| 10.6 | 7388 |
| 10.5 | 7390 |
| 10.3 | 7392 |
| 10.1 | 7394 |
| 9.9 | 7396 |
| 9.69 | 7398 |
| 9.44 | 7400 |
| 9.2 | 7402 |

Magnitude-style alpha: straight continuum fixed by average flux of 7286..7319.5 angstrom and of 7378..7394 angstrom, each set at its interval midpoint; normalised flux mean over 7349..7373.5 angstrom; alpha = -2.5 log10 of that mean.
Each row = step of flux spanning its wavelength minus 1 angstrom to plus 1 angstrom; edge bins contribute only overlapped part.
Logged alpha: 0.14 mag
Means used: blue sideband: 9.7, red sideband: 10.2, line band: 8.86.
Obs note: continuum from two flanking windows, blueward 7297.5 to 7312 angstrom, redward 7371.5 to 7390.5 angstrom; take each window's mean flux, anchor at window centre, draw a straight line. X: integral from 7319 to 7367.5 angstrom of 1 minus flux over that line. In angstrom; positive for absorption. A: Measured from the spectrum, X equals 3.7 angstrom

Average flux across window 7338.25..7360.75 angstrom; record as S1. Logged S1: 8.87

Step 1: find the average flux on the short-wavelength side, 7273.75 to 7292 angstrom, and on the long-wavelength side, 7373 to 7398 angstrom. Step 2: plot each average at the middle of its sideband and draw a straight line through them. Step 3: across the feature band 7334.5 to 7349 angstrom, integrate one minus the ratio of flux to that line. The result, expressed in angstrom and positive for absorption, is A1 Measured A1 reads 2.4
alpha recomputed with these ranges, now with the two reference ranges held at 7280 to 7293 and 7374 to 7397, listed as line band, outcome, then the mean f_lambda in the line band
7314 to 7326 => -0.076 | 10.3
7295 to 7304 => 0.046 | 9.05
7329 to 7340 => 0.162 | 8.32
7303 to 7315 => -0.055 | 9.99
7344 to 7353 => 0.055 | 9.27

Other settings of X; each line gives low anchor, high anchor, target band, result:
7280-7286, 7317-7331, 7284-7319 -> -0.84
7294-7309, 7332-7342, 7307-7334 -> -3.90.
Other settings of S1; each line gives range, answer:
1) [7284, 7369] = 9.22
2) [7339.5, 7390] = 9.05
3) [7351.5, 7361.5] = 9.44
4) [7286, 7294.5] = 9.63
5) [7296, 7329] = 9.83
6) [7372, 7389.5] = 9.71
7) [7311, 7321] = 10.2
